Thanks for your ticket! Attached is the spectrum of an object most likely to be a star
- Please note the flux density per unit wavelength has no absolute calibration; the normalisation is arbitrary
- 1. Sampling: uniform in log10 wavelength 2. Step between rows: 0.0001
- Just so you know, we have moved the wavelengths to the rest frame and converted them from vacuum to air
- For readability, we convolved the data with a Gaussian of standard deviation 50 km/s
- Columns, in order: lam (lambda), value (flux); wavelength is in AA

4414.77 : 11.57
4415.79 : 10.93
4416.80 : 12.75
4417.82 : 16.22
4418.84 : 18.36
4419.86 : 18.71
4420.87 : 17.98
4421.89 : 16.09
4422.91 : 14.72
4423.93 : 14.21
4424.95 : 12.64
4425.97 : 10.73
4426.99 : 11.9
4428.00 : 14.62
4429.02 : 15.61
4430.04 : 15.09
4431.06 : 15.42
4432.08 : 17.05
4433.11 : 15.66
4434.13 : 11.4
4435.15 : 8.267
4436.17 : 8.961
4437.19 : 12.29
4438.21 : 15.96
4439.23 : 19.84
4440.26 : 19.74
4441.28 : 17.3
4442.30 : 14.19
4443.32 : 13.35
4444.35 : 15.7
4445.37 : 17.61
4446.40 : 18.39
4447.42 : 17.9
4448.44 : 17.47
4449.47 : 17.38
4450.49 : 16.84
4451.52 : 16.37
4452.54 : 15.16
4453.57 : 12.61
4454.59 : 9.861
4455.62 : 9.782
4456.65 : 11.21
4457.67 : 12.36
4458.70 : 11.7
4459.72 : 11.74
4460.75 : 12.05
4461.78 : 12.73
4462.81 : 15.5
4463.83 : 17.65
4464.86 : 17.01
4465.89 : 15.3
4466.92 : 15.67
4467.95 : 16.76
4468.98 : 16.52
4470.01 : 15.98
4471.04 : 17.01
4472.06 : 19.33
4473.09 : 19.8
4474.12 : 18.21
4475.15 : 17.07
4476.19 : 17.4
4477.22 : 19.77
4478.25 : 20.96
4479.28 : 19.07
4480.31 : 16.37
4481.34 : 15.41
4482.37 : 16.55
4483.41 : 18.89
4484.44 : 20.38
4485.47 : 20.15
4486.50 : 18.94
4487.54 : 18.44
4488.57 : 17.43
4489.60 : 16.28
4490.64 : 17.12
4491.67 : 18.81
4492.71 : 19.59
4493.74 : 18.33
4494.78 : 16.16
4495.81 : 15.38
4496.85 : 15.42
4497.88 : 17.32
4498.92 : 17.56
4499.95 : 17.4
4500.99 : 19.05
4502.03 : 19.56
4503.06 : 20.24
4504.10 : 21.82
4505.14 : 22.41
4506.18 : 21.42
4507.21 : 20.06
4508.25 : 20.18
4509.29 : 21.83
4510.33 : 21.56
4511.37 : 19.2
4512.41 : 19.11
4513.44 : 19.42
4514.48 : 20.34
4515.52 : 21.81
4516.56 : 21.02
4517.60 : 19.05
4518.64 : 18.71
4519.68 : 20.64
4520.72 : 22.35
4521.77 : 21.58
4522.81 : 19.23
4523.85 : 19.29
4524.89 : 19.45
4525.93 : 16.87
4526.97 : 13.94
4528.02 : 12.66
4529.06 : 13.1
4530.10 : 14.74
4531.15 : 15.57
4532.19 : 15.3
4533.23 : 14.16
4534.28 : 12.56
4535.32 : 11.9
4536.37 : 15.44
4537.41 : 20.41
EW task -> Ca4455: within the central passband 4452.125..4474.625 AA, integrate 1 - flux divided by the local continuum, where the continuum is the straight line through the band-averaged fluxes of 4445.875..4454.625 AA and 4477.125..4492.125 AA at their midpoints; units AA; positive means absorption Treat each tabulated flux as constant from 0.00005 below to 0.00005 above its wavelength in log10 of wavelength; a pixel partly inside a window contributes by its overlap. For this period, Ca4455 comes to 3.0 AA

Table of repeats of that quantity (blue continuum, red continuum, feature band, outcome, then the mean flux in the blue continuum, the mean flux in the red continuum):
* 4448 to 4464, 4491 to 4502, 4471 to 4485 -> -2.3 AA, 13.7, 17.6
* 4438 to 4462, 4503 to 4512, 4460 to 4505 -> 1.7 AA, 14.9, 21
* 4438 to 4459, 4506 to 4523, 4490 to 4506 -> 0.6 AA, 15.3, 20.4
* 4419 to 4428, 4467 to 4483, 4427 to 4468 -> 3.6 AA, 14.8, 17.7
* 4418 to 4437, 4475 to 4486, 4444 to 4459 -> 1.3 AA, 14.3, 18.4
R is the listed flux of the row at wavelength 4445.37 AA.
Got 17.61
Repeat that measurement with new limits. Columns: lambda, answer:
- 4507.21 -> 20.06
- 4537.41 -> 20.41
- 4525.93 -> 16.87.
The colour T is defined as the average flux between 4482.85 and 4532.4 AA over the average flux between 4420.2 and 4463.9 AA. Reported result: 1.29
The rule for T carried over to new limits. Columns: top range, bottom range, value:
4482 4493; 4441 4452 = 1.11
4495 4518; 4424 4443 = 1.37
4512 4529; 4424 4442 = 1.33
